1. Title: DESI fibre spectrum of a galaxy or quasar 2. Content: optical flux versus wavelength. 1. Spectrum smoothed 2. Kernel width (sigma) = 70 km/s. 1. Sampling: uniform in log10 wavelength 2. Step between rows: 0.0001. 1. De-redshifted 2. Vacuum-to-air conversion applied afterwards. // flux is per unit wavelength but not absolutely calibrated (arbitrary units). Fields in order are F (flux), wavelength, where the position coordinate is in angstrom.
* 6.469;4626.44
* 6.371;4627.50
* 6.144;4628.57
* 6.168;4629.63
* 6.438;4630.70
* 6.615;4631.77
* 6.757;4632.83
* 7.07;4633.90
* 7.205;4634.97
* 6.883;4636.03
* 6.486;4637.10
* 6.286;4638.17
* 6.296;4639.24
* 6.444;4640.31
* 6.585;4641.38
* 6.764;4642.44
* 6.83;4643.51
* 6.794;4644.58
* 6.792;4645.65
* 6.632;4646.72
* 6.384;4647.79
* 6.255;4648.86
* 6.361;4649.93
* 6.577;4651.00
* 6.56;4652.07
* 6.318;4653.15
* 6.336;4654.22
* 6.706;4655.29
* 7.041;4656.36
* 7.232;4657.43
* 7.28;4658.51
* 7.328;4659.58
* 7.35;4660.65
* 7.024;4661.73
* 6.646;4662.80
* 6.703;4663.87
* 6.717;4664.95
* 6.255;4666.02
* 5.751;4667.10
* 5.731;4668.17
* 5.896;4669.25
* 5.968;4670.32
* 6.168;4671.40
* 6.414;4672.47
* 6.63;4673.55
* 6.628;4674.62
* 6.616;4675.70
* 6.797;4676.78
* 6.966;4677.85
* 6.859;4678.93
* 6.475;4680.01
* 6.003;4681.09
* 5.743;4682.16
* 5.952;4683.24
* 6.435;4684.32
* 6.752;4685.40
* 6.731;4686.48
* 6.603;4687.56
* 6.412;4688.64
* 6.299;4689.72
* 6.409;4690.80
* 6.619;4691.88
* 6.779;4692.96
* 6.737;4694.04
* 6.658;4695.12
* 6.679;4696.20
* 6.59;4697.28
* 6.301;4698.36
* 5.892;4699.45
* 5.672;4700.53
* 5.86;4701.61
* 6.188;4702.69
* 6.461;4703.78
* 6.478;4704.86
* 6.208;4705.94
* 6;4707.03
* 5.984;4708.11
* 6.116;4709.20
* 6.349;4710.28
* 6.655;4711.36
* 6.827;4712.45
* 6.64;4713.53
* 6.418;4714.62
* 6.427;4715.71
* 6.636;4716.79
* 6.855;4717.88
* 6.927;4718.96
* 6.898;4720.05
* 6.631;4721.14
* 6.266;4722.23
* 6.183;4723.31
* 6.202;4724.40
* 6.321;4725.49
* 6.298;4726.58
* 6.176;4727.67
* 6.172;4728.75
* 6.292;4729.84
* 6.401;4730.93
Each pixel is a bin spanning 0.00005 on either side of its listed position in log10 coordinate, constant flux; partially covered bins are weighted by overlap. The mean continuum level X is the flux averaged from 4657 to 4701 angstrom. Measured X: 6.5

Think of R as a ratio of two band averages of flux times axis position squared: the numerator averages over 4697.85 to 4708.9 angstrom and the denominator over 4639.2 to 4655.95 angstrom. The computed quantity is 1.0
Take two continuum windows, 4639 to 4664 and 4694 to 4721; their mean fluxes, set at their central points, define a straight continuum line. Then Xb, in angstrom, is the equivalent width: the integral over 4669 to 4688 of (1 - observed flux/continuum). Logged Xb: 0.42 angstrom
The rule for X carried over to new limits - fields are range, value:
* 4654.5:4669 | 6.73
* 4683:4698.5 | 6.55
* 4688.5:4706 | 6.37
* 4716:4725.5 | 6.56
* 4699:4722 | 6.39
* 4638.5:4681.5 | 6.58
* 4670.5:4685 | 6.43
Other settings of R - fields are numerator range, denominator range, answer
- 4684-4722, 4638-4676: 1.00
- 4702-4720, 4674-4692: 1.01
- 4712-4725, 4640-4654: 1.03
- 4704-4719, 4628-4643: 1.01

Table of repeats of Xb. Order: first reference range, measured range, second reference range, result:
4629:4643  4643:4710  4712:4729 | 0.85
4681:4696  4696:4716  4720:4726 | 0.38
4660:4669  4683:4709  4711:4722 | 0.96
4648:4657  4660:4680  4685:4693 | 0.09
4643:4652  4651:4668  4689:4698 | -0.36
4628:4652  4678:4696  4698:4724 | -0.12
